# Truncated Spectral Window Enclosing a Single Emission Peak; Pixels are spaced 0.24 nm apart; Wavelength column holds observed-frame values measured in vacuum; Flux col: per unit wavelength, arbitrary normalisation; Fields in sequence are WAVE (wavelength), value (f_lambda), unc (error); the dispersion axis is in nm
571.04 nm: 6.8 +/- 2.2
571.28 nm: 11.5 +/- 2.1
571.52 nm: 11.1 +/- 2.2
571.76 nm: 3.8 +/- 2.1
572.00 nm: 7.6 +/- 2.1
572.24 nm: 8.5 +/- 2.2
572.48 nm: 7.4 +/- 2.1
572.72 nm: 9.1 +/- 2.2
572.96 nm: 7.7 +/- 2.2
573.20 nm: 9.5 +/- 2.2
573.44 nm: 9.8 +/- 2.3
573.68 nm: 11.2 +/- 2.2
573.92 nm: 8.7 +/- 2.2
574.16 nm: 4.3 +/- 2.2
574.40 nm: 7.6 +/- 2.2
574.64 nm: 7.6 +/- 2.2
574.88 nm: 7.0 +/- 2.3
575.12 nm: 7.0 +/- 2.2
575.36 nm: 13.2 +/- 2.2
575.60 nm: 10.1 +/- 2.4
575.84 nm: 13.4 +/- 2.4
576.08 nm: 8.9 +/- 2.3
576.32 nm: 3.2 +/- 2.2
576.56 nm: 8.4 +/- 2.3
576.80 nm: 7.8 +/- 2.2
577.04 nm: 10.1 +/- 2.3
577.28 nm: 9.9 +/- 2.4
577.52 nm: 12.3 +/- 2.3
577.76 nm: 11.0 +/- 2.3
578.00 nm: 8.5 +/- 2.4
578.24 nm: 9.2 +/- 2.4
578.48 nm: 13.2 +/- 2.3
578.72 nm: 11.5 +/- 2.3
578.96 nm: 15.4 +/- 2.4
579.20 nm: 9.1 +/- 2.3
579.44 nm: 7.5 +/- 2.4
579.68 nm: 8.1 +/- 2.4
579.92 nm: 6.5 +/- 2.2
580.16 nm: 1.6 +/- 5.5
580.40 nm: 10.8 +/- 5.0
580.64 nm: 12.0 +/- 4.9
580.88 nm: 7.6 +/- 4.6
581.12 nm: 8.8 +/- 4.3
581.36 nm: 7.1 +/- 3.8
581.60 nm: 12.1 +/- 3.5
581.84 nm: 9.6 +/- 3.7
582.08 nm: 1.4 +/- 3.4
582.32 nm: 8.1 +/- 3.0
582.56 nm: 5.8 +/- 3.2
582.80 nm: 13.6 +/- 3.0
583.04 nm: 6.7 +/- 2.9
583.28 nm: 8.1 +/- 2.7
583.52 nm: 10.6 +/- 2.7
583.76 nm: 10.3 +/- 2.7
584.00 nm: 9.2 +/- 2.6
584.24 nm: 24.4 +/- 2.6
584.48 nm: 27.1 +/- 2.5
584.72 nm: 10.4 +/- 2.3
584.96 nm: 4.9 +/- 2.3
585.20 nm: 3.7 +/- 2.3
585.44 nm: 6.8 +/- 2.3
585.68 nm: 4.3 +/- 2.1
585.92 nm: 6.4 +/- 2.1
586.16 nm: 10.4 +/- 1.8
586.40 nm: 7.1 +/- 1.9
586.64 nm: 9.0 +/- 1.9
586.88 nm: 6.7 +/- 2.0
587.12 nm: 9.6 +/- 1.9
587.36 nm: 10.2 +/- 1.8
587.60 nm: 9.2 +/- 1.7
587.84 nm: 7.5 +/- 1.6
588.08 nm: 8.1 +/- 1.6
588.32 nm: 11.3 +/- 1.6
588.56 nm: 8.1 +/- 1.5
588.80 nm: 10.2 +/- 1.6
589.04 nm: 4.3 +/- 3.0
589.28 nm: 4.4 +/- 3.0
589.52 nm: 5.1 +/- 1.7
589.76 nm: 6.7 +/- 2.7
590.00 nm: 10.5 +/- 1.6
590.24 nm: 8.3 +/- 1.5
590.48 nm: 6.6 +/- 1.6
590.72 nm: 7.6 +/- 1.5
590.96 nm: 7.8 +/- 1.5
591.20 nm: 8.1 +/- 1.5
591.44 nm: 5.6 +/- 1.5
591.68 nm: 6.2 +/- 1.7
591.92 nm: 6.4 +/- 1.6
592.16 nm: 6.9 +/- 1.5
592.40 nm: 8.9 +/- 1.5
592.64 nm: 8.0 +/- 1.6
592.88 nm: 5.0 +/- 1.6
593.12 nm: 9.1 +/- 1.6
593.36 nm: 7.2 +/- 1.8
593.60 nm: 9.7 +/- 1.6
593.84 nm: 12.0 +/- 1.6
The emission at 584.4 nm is [O III] 5007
